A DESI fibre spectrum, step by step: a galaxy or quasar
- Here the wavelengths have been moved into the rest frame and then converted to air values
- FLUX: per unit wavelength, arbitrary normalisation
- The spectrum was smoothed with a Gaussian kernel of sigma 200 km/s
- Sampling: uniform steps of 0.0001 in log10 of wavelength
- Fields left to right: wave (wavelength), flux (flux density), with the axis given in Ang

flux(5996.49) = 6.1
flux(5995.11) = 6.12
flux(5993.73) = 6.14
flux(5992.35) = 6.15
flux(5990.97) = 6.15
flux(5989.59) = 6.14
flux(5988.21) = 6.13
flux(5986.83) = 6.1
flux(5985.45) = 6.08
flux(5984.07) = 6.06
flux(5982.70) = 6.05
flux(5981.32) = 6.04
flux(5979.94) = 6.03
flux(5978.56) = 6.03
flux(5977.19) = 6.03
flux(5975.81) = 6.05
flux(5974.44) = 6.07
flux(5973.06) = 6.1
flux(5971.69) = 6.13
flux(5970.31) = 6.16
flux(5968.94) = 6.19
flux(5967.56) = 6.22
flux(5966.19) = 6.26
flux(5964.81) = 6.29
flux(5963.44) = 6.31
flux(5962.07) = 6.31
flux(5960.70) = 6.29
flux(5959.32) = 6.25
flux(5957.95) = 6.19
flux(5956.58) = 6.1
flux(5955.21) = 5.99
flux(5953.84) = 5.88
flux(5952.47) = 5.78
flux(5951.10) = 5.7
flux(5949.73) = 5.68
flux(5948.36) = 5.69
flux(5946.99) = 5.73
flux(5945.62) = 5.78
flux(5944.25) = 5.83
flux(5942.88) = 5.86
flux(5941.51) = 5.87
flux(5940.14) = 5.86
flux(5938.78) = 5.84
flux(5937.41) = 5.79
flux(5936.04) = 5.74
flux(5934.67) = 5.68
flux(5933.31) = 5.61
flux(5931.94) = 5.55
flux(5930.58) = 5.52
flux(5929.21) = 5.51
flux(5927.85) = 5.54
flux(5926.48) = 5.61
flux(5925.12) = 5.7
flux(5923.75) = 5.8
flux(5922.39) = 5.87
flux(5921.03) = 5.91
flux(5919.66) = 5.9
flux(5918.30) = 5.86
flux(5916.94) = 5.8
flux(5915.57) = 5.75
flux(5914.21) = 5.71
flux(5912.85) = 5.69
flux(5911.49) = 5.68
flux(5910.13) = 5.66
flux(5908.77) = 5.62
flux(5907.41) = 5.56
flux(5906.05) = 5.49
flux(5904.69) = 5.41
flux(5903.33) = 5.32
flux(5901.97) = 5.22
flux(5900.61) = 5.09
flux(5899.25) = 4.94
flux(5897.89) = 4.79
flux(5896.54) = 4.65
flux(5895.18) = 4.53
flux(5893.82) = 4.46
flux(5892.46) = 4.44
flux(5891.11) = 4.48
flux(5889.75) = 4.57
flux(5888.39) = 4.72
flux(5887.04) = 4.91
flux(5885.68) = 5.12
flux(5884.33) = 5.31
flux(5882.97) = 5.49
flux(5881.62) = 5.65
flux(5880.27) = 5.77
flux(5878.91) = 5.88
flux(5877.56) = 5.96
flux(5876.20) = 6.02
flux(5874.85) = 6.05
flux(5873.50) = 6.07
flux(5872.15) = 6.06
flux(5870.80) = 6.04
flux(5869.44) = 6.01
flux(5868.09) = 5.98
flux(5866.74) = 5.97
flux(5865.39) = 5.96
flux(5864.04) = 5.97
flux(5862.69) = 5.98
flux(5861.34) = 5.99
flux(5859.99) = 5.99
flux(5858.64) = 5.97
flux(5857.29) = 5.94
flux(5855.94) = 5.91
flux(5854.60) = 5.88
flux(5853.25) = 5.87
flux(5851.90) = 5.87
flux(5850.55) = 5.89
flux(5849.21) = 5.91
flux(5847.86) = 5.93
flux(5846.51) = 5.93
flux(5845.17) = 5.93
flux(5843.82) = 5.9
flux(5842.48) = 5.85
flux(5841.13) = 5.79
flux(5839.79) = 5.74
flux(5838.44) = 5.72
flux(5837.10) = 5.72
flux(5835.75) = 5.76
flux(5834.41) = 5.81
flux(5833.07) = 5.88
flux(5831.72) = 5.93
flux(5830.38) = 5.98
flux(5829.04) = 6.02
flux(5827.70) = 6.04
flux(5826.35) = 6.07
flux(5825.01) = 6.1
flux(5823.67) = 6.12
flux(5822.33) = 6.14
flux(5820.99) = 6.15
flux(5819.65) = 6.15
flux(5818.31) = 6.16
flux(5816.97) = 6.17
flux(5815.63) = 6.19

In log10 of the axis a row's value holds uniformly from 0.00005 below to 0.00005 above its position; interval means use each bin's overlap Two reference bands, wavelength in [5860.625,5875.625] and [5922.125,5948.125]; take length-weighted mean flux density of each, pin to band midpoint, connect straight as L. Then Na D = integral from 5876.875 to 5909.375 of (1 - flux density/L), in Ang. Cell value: 4.2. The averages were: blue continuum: 6.01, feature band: 5.14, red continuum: 5.72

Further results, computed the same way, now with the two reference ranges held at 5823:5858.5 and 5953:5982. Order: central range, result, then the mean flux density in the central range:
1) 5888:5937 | 5.4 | 5.38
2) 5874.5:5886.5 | 0.6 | 5.67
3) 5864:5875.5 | -0.1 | 6.02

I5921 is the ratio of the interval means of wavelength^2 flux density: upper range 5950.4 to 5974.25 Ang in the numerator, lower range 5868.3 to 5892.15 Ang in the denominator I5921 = 1.14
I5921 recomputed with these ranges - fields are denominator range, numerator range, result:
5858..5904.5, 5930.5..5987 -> 1.13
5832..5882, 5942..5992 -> 1.06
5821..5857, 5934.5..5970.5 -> 1.05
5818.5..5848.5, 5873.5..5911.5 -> 0.90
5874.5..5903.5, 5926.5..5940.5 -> 1.12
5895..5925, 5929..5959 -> 1.07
